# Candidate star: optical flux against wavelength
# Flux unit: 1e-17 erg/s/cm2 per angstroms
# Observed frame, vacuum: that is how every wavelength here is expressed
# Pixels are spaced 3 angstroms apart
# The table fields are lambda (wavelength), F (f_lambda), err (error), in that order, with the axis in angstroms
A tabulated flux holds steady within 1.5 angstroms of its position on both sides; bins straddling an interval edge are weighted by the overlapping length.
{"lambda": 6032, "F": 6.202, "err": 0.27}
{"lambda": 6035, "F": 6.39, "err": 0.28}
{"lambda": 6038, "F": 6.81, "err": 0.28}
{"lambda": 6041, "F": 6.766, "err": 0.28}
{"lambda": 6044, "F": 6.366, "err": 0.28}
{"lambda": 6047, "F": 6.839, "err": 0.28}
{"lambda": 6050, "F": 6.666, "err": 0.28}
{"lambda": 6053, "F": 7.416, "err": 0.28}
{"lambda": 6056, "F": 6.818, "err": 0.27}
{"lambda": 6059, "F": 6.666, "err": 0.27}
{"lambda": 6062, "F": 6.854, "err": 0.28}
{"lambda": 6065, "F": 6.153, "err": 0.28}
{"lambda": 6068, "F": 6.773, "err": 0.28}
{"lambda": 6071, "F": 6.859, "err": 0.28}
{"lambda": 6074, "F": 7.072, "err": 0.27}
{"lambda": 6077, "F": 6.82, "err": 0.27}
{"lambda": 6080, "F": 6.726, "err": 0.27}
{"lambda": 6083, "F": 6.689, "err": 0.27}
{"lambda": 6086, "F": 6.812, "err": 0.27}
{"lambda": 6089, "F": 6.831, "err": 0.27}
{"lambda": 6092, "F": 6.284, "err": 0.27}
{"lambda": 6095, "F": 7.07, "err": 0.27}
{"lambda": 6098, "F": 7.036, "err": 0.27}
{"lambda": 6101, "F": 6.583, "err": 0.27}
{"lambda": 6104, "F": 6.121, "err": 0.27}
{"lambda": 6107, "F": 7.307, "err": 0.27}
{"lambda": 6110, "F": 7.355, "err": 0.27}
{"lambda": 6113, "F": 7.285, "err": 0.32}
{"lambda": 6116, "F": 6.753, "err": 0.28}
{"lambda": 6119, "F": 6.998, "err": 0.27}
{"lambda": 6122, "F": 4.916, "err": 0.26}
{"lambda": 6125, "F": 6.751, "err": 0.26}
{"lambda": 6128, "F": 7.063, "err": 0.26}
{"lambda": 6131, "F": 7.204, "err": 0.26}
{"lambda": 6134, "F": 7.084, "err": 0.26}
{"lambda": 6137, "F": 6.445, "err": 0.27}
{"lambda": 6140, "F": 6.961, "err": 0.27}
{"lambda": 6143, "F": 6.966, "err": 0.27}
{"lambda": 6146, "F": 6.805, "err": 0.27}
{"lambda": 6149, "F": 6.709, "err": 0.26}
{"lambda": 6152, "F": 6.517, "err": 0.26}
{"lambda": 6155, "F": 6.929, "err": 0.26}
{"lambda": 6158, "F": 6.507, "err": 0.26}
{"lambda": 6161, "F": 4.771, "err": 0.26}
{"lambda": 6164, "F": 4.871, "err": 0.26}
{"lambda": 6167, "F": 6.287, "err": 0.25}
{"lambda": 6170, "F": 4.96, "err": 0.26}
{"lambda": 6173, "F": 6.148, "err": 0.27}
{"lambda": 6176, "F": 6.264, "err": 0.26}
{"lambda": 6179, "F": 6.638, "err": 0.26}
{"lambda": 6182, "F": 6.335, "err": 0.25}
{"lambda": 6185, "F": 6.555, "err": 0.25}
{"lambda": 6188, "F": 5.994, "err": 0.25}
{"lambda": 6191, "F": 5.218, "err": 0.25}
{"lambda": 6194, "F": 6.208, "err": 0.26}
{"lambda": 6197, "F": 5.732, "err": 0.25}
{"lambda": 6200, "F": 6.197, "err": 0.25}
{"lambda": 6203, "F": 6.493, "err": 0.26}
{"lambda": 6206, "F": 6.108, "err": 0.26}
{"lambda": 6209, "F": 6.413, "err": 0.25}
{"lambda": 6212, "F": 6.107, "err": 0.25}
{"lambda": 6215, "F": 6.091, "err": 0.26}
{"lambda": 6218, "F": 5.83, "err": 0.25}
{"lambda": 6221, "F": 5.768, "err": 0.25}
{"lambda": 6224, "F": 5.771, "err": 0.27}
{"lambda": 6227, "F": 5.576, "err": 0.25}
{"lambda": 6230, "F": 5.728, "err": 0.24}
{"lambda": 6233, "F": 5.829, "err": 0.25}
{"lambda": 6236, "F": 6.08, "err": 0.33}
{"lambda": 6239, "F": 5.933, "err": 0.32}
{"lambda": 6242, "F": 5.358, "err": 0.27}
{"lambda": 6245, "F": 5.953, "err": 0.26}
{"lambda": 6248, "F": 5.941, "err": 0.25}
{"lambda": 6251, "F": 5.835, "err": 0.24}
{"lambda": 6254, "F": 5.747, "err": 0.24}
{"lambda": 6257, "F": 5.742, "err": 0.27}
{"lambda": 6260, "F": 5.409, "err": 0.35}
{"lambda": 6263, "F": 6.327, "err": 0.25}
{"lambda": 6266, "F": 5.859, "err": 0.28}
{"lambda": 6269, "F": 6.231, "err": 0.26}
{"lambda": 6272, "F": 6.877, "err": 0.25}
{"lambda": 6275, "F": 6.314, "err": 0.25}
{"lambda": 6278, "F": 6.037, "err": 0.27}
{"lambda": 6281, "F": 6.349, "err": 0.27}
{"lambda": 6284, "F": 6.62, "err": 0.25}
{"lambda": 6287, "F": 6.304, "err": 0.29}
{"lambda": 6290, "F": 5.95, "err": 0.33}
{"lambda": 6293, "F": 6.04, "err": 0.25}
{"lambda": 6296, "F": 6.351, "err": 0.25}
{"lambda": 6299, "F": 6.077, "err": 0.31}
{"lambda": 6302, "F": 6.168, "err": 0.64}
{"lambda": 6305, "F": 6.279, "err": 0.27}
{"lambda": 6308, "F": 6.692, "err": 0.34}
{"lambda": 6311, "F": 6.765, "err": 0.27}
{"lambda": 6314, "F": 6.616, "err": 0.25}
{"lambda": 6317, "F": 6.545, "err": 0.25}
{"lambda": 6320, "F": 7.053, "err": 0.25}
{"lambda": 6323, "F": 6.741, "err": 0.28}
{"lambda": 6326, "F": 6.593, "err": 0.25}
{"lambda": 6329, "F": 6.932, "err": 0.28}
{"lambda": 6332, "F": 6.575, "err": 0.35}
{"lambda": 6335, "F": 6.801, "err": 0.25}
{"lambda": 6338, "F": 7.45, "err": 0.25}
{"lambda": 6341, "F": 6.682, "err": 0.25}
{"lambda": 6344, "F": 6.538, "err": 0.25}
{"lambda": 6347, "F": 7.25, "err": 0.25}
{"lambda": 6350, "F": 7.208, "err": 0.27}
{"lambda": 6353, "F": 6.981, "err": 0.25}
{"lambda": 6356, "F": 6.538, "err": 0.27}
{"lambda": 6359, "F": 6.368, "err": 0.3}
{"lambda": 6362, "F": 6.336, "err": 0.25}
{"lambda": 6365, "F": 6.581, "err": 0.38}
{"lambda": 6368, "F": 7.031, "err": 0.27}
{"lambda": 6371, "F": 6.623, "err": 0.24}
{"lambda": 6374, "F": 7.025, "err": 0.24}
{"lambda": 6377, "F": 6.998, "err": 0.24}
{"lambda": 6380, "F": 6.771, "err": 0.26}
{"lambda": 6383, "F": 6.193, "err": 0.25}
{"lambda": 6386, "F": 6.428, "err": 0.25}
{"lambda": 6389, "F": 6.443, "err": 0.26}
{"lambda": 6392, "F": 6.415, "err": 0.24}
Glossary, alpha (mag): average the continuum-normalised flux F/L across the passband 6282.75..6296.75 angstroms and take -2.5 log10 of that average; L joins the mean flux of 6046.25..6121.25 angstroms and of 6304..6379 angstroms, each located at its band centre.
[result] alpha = 0.09 mag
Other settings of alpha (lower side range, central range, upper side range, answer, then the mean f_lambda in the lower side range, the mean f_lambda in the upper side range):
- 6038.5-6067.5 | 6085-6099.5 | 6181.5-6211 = -0.039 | 6.73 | 6.12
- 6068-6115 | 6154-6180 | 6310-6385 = 0.159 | 6.85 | 6.77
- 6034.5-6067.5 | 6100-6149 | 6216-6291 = -0.056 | 6.72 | 5.98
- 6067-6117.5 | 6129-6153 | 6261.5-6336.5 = -0.015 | 6.85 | 6.44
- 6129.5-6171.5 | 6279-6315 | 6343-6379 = 0.053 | 6.36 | 6.79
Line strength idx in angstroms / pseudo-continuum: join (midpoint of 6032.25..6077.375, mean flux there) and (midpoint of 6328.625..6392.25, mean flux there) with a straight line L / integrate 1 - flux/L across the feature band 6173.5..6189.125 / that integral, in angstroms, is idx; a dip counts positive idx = 0.9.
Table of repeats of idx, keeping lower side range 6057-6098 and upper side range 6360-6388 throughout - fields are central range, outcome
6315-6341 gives -0.6 angstroms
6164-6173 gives 1.5 angstroms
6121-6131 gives 0.4 angstroms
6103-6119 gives -0.6 angstroms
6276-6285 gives 0.5 angstroms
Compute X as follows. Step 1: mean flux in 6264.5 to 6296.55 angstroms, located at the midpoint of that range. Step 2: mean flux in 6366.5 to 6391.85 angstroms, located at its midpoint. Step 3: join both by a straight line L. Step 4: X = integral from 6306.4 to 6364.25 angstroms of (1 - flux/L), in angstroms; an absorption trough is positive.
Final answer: -2.47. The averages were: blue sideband 6.26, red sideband 6.67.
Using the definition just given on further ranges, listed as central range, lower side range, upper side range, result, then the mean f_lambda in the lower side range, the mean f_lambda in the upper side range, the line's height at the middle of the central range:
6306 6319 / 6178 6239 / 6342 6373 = -0.2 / 6.03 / 6.75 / 6.53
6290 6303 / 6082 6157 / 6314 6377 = 1.3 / 6.78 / 6.79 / 6.79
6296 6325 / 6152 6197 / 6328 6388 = 0.1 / 5.99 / 6.76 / 6.56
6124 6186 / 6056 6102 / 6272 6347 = 2.5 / 6.75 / 6.54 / 6.68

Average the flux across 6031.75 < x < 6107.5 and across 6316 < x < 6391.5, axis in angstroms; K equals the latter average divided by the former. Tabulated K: 1.0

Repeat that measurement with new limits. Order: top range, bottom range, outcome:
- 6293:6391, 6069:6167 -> 1.00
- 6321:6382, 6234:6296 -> 1.12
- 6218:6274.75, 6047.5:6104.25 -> 0.87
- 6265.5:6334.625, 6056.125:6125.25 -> 0.96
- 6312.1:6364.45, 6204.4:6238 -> 1.14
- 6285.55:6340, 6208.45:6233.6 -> 1.11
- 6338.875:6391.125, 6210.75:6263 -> 1.15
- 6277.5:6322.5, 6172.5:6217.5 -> 1.04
